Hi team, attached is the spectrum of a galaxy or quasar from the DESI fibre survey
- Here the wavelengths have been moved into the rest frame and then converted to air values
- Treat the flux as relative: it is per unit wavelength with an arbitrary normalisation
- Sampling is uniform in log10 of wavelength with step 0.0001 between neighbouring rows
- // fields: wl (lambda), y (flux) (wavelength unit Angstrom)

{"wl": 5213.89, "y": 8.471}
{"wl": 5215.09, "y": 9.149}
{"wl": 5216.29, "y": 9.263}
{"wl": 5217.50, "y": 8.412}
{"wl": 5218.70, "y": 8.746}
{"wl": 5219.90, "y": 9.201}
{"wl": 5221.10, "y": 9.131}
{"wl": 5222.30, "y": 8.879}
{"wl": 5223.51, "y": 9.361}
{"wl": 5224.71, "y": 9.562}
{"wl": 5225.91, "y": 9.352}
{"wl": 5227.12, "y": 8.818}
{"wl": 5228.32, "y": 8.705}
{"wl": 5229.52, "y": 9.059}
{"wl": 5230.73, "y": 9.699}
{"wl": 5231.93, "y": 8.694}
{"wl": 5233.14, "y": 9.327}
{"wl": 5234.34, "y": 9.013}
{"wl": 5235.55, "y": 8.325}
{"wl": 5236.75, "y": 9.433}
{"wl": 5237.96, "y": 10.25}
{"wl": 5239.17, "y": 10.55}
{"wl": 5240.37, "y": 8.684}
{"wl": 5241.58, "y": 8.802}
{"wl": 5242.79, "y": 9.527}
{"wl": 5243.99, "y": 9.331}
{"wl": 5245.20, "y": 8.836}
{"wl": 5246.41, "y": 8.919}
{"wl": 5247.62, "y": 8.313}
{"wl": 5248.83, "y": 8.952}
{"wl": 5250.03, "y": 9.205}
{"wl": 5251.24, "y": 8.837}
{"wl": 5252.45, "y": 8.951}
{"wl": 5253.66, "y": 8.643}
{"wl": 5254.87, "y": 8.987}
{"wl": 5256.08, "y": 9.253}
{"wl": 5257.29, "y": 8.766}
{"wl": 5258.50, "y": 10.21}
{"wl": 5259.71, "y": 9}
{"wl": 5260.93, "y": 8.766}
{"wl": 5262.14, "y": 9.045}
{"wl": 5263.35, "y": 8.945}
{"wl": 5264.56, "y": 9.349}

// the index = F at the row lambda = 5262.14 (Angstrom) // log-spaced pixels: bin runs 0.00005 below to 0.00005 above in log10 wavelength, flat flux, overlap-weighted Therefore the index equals 9.045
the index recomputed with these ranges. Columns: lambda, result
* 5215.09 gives 9.149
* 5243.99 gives 9.331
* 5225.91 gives 9.352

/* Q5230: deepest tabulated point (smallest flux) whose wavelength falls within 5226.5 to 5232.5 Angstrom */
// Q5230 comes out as 8.694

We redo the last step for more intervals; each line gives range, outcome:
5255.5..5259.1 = 8.766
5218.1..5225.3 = 8.746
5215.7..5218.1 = 8.412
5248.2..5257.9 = 8.643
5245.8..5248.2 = 8.313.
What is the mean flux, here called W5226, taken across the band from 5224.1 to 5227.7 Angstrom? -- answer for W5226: 9.25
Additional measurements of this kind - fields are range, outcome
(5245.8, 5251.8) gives 8.85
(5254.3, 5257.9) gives 9.01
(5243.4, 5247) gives 9.02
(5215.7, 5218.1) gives 8.81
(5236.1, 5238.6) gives 9.81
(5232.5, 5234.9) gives 9.17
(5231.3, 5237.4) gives 8.97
